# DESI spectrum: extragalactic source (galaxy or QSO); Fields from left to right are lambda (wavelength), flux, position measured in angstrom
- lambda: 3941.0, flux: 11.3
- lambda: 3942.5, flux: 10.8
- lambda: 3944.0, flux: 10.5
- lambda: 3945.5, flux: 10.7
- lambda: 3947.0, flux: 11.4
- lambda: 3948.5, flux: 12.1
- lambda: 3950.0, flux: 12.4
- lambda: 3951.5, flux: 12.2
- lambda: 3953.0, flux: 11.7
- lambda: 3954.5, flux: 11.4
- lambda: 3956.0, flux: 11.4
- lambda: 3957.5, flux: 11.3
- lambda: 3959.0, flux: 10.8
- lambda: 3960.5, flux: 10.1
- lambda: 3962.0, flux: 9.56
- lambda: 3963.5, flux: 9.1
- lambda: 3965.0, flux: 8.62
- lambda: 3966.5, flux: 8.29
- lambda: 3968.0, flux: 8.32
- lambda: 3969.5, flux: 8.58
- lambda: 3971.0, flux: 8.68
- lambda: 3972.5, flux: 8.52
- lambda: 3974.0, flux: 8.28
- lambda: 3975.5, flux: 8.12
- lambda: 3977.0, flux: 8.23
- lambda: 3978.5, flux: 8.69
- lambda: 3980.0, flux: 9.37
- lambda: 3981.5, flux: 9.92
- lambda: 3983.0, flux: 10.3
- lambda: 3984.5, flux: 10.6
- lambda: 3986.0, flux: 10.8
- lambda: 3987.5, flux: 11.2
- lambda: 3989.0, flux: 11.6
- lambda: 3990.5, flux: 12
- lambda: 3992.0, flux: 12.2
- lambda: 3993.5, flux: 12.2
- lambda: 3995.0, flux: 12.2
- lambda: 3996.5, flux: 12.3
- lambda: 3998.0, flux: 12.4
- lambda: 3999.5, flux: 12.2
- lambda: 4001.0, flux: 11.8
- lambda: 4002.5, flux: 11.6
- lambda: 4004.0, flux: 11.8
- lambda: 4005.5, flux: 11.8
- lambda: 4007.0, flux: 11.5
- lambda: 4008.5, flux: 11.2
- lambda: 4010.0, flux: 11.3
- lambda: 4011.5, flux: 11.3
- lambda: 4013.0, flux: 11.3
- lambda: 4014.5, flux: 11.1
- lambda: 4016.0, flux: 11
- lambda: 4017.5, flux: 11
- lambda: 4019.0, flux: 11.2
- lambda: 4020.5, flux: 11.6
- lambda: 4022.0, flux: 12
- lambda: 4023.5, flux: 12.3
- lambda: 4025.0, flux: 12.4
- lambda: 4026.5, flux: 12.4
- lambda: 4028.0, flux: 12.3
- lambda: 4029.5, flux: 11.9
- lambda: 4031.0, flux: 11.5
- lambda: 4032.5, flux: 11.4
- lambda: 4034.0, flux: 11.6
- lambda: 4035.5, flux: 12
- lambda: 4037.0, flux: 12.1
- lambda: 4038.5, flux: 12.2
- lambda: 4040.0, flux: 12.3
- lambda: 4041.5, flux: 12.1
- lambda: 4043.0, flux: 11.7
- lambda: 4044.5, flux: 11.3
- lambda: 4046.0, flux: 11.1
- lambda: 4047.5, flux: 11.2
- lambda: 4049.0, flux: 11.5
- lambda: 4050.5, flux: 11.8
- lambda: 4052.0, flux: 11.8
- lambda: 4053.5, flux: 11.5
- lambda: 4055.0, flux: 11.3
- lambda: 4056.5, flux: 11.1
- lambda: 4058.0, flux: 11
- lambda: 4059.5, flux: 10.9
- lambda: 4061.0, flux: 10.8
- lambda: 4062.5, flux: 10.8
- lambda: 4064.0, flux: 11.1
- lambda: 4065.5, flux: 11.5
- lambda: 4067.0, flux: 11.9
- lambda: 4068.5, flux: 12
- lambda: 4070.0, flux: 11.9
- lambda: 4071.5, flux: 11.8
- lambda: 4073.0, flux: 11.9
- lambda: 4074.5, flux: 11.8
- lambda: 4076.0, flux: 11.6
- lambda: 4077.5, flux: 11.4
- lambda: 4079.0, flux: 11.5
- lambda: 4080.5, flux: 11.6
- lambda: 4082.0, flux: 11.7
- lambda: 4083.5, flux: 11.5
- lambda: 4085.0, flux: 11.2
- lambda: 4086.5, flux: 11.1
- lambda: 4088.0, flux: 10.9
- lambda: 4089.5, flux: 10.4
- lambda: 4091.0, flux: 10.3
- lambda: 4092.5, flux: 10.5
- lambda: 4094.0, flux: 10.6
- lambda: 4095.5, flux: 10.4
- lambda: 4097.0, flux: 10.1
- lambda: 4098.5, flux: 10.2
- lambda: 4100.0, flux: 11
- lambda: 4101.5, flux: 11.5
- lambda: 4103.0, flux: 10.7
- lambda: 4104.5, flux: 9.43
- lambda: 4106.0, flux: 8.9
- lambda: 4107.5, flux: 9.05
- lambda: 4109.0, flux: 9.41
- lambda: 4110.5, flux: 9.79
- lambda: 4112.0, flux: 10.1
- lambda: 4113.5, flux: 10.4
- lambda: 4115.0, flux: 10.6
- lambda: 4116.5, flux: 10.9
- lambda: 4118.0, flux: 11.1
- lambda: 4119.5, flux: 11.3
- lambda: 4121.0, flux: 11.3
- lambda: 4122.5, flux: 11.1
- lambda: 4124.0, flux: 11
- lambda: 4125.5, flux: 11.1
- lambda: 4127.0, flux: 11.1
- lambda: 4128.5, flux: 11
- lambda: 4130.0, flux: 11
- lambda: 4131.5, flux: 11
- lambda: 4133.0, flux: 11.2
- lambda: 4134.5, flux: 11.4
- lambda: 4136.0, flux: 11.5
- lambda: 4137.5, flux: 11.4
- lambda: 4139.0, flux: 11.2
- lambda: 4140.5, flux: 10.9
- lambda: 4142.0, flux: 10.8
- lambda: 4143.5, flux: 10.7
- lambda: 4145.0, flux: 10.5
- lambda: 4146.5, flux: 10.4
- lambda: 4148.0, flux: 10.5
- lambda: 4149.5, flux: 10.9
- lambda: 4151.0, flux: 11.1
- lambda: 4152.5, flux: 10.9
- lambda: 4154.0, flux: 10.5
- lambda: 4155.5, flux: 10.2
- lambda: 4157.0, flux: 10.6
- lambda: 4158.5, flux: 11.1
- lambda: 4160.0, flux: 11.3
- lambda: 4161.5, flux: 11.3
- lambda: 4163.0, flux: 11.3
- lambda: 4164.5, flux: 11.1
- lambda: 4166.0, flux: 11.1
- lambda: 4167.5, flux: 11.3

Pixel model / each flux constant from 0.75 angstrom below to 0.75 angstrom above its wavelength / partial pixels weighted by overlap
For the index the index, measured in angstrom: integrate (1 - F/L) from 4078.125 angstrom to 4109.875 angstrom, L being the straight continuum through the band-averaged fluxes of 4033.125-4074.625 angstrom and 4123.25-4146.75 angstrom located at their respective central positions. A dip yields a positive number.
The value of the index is 2.1 angstrom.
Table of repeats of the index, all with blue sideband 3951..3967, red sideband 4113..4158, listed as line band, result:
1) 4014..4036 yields -2.31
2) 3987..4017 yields -3.31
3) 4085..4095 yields 0.11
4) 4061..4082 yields -1.64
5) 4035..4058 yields -2.11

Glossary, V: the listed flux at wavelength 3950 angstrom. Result 12.4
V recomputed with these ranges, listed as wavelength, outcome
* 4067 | 11.9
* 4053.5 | 11.5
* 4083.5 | 11.5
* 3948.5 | 12.1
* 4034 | 11.6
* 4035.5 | 12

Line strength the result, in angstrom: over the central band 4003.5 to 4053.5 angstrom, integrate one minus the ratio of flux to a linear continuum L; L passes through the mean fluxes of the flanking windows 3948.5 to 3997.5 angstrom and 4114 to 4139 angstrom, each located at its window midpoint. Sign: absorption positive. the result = -5.0 angstrom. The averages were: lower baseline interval 10.3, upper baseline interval 11.1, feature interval 11.7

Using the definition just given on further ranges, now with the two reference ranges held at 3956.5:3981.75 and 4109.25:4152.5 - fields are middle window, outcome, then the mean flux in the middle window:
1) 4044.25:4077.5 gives -4.36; 11.4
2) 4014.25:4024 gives -1.82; 11.5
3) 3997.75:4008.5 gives -2.65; 11.8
